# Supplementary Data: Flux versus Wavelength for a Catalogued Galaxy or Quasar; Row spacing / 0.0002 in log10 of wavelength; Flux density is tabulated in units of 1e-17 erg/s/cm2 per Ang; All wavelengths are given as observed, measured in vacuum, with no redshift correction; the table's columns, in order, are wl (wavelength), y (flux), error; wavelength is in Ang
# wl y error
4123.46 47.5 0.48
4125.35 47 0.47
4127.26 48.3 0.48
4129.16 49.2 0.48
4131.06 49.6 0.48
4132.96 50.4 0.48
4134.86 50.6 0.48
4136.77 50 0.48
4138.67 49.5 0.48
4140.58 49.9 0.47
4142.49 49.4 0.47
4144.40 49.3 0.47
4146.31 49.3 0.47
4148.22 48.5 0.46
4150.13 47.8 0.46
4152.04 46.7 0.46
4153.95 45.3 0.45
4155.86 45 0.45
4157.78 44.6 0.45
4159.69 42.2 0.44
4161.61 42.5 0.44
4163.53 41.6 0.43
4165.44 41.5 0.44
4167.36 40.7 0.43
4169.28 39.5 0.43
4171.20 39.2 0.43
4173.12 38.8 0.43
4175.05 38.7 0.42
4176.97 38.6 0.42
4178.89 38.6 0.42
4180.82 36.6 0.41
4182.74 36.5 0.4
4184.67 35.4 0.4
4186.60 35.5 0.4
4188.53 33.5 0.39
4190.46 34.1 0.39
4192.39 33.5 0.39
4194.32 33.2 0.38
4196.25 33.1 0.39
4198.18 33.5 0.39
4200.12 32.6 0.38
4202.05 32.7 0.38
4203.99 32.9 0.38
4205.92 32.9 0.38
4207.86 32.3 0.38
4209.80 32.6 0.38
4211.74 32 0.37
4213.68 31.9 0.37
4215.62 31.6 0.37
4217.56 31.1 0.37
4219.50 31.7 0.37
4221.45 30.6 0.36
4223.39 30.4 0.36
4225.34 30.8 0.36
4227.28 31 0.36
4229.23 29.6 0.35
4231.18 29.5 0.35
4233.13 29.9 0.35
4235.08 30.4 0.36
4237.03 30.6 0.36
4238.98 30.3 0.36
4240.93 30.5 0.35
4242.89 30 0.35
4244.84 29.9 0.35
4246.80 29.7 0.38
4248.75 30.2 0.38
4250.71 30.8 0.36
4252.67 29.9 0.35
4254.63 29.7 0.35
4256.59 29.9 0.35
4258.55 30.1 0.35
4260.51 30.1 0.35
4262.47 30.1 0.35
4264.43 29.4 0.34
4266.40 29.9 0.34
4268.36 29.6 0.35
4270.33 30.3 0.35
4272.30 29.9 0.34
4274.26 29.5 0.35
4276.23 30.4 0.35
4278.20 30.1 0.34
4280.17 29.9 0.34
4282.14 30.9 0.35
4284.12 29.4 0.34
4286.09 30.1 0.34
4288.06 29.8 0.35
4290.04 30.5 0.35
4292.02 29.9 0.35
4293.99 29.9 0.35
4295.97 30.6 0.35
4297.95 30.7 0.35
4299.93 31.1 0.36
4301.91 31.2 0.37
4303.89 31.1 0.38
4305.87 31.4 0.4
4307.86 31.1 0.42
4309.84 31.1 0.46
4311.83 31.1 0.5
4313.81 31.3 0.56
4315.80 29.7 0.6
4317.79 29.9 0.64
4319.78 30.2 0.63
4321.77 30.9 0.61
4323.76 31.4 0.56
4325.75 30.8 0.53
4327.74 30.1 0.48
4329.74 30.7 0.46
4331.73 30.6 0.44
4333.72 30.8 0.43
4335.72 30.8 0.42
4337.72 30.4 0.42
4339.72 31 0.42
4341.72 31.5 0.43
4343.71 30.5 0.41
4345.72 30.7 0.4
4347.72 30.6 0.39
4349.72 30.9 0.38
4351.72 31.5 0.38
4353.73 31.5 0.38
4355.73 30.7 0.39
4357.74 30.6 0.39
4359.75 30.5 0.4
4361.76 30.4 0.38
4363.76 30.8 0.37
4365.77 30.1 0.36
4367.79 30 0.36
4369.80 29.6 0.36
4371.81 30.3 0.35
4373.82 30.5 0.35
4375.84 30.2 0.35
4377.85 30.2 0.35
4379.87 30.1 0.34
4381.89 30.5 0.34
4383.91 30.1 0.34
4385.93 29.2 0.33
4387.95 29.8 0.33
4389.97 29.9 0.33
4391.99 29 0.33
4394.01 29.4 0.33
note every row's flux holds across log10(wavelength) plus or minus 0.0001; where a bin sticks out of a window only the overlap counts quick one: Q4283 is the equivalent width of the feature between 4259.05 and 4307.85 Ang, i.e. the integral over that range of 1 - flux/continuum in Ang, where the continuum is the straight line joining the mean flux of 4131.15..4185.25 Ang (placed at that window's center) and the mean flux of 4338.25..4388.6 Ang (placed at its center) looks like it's 7.4 Ang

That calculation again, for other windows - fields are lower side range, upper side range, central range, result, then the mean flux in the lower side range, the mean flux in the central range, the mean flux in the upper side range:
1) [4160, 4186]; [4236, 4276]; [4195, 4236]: 3.42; 39.1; 31.6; 30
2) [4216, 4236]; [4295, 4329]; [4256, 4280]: 0.56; 30.5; 30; 30.8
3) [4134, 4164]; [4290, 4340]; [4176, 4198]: 4.10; 47.1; 35.3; 30.7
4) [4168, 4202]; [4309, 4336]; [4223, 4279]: 5.52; 35.9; 30.1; 30.7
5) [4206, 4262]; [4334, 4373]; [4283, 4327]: 0.07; 30.6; 30.6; 30.7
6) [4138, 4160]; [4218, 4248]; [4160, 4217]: 5.27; 47.4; 35.8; 30.3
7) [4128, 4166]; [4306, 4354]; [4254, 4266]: 2.33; 47.2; 29.9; 30.8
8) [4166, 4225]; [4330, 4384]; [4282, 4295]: 0.89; 34.5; 30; 30.6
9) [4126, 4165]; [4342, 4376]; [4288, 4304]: 2.25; 47.4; 30.5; 30.6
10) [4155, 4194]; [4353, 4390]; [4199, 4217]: 2.37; 38.7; 32.4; 30.3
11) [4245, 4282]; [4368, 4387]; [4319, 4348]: -0.67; 30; 30.7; 30.1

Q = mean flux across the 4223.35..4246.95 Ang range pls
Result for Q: 30.2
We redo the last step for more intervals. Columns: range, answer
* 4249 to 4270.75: 30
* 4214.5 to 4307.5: 30.3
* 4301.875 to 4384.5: 30.6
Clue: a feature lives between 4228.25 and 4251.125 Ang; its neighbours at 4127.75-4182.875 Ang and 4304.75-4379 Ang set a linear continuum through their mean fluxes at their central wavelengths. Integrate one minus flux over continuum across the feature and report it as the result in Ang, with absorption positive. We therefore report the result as 4.9 Ang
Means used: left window 44.6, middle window 30.1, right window 30.7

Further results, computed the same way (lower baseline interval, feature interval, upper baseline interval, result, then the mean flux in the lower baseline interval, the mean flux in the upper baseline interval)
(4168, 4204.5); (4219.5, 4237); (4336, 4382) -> 2.1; 35.7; 30.6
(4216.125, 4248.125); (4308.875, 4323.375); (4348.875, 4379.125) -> -0.1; 30.4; 30.5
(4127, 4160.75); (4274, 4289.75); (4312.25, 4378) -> 2.6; 48.1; 30.6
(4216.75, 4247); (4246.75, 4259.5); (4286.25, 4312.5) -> 0.2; 30.4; 30.7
